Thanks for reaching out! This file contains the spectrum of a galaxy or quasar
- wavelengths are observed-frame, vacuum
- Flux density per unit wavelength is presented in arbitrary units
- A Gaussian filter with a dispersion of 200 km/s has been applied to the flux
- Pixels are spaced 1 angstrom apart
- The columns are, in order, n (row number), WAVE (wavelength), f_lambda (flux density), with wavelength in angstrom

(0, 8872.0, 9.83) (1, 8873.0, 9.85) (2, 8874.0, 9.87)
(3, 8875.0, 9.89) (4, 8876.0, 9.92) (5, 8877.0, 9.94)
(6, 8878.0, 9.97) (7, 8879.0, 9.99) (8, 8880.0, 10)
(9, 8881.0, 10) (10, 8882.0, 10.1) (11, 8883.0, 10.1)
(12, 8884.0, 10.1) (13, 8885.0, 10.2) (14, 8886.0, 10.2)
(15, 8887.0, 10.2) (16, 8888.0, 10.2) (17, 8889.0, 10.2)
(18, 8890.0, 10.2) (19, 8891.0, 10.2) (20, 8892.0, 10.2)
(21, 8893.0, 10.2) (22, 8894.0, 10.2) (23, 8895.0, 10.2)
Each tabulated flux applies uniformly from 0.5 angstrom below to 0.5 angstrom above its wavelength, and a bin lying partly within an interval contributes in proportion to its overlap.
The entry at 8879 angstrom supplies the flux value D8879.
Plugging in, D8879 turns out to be 9.99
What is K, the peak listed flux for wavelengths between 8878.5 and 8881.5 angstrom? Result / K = 10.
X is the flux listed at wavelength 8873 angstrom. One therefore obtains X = 9.85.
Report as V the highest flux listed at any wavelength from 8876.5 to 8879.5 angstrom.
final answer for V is 9.99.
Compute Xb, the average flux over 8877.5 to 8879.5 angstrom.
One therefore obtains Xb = 9.98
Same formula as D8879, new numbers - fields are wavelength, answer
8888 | 10.2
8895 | 10.2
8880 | 10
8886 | 10.2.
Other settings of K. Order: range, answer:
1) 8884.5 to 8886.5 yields 10.2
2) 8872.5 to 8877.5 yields 9.94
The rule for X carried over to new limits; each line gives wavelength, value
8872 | 9.83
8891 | 10.2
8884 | 10.1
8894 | 10.2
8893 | 10.2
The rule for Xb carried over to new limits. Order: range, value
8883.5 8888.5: 10.2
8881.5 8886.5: 10.1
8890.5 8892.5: 10.2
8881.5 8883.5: 10.1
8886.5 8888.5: 10.2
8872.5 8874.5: 9.86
